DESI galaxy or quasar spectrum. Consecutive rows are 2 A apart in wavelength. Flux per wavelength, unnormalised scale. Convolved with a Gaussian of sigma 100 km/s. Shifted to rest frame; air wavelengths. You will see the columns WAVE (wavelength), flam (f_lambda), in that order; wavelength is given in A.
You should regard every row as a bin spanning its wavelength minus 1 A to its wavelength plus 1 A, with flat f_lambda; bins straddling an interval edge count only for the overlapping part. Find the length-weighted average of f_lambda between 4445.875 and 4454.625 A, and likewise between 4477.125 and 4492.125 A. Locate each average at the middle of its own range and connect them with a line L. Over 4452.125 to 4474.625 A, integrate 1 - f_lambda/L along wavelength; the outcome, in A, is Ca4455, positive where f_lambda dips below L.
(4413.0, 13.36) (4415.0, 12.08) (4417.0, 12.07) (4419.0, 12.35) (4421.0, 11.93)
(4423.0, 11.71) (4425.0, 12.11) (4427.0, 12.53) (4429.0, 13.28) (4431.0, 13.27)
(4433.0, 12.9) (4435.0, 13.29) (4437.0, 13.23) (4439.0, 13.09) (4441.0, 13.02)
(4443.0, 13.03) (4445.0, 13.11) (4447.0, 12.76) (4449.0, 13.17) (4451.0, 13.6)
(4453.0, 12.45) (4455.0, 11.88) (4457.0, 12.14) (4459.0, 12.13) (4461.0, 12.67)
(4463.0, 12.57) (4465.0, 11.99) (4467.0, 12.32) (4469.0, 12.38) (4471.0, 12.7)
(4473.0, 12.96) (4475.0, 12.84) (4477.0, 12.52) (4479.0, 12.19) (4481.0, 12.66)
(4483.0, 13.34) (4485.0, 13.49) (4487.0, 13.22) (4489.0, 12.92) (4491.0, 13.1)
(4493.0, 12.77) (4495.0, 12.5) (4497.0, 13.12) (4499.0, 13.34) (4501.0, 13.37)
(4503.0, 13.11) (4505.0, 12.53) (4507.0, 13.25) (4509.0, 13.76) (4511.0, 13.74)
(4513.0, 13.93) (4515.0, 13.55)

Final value 0.9 A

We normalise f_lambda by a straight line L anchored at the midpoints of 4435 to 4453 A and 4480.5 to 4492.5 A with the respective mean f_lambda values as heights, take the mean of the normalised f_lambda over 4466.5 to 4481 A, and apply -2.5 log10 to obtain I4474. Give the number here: 0.05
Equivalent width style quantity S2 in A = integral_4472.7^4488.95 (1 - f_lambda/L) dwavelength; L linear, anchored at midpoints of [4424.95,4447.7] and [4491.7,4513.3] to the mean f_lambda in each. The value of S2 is 0.3 A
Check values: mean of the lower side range 13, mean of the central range 12.9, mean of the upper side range 13.2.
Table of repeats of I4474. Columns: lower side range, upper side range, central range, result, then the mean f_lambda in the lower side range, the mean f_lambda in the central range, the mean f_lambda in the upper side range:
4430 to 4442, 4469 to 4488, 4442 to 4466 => 0.03 mag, 13.1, 12.6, 12.9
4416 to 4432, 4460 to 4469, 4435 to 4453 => -0.06 mag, 12.4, 13.1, 12.4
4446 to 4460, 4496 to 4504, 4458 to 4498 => 0.02 mag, 12.6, 12.7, 13.2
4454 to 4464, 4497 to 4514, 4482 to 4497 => -0.01 mag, 12.3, 13.1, 13.4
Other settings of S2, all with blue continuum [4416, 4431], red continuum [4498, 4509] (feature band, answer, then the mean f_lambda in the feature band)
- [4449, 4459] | 0.09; 12.5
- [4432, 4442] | -0.49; 13.1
